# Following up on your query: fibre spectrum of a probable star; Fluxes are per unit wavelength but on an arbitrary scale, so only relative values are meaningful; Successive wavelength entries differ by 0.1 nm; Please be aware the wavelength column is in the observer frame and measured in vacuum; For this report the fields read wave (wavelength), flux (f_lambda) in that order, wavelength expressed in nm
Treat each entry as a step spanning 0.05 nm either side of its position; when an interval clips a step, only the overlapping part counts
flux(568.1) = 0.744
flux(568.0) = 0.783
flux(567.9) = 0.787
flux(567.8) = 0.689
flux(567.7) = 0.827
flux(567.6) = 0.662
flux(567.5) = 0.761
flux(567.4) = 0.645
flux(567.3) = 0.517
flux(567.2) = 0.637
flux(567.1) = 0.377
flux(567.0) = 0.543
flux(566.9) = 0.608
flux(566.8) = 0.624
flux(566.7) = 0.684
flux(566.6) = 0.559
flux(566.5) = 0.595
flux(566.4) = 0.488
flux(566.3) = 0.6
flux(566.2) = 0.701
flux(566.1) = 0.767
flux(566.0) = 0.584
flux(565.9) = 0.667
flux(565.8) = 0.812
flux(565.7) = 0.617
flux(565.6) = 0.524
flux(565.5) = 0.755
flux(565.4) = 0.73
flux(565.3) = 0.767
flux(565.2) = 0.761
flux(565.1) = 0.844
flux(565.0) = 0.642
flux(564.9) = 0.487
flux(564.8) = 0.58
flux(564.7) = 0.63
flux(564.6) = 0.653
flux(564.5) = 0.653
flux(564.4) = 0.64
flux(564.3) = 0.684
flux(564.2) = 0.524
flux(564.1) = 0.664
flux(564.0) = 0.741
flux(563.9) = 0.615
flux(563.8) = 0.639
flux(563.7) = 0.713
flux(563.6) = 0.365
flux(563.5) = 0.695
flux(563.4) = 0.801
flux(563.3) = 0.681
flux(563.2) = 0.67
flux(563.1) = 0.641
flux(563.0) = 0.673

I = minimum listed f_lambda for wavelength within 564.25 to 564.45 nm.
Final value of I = 0.64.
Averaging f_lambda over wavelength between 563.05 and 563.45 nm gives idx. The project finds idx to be 0.698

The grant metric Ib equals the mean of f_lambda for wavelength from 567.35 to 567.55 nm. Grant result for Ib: 0.703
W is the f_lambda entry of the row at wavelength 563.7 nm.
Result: 0.713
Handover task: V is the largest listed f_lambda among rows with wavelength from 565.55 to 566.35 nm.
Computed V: 0.812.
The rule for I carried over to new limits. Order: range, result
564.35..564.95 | 0.487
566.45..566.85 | 0.559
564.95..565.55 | 0.642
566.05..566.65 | 0.488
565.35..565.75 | 0.524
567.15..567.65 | 0.517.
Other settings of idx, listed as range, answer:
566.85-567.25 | 0.541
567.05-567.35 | 0.51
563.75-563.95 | 0.627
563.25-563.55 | 0.726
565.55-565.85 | 0.651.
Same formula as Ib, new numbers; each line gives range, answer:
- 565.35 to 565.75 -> 0.657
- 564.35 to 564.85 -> 0.631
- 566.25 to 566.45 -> 0.544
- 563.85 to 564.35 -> 0.646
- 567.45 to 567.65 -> 0.712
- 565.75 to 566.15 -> 0.707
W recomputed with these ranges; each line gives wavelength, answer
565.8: 0.812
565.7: 0.617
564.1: 0.664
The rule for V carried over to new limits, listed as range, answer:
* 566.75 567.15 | 0.624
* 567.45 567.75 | 0.827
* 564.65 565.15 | 0.844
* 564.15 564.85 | 0.684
